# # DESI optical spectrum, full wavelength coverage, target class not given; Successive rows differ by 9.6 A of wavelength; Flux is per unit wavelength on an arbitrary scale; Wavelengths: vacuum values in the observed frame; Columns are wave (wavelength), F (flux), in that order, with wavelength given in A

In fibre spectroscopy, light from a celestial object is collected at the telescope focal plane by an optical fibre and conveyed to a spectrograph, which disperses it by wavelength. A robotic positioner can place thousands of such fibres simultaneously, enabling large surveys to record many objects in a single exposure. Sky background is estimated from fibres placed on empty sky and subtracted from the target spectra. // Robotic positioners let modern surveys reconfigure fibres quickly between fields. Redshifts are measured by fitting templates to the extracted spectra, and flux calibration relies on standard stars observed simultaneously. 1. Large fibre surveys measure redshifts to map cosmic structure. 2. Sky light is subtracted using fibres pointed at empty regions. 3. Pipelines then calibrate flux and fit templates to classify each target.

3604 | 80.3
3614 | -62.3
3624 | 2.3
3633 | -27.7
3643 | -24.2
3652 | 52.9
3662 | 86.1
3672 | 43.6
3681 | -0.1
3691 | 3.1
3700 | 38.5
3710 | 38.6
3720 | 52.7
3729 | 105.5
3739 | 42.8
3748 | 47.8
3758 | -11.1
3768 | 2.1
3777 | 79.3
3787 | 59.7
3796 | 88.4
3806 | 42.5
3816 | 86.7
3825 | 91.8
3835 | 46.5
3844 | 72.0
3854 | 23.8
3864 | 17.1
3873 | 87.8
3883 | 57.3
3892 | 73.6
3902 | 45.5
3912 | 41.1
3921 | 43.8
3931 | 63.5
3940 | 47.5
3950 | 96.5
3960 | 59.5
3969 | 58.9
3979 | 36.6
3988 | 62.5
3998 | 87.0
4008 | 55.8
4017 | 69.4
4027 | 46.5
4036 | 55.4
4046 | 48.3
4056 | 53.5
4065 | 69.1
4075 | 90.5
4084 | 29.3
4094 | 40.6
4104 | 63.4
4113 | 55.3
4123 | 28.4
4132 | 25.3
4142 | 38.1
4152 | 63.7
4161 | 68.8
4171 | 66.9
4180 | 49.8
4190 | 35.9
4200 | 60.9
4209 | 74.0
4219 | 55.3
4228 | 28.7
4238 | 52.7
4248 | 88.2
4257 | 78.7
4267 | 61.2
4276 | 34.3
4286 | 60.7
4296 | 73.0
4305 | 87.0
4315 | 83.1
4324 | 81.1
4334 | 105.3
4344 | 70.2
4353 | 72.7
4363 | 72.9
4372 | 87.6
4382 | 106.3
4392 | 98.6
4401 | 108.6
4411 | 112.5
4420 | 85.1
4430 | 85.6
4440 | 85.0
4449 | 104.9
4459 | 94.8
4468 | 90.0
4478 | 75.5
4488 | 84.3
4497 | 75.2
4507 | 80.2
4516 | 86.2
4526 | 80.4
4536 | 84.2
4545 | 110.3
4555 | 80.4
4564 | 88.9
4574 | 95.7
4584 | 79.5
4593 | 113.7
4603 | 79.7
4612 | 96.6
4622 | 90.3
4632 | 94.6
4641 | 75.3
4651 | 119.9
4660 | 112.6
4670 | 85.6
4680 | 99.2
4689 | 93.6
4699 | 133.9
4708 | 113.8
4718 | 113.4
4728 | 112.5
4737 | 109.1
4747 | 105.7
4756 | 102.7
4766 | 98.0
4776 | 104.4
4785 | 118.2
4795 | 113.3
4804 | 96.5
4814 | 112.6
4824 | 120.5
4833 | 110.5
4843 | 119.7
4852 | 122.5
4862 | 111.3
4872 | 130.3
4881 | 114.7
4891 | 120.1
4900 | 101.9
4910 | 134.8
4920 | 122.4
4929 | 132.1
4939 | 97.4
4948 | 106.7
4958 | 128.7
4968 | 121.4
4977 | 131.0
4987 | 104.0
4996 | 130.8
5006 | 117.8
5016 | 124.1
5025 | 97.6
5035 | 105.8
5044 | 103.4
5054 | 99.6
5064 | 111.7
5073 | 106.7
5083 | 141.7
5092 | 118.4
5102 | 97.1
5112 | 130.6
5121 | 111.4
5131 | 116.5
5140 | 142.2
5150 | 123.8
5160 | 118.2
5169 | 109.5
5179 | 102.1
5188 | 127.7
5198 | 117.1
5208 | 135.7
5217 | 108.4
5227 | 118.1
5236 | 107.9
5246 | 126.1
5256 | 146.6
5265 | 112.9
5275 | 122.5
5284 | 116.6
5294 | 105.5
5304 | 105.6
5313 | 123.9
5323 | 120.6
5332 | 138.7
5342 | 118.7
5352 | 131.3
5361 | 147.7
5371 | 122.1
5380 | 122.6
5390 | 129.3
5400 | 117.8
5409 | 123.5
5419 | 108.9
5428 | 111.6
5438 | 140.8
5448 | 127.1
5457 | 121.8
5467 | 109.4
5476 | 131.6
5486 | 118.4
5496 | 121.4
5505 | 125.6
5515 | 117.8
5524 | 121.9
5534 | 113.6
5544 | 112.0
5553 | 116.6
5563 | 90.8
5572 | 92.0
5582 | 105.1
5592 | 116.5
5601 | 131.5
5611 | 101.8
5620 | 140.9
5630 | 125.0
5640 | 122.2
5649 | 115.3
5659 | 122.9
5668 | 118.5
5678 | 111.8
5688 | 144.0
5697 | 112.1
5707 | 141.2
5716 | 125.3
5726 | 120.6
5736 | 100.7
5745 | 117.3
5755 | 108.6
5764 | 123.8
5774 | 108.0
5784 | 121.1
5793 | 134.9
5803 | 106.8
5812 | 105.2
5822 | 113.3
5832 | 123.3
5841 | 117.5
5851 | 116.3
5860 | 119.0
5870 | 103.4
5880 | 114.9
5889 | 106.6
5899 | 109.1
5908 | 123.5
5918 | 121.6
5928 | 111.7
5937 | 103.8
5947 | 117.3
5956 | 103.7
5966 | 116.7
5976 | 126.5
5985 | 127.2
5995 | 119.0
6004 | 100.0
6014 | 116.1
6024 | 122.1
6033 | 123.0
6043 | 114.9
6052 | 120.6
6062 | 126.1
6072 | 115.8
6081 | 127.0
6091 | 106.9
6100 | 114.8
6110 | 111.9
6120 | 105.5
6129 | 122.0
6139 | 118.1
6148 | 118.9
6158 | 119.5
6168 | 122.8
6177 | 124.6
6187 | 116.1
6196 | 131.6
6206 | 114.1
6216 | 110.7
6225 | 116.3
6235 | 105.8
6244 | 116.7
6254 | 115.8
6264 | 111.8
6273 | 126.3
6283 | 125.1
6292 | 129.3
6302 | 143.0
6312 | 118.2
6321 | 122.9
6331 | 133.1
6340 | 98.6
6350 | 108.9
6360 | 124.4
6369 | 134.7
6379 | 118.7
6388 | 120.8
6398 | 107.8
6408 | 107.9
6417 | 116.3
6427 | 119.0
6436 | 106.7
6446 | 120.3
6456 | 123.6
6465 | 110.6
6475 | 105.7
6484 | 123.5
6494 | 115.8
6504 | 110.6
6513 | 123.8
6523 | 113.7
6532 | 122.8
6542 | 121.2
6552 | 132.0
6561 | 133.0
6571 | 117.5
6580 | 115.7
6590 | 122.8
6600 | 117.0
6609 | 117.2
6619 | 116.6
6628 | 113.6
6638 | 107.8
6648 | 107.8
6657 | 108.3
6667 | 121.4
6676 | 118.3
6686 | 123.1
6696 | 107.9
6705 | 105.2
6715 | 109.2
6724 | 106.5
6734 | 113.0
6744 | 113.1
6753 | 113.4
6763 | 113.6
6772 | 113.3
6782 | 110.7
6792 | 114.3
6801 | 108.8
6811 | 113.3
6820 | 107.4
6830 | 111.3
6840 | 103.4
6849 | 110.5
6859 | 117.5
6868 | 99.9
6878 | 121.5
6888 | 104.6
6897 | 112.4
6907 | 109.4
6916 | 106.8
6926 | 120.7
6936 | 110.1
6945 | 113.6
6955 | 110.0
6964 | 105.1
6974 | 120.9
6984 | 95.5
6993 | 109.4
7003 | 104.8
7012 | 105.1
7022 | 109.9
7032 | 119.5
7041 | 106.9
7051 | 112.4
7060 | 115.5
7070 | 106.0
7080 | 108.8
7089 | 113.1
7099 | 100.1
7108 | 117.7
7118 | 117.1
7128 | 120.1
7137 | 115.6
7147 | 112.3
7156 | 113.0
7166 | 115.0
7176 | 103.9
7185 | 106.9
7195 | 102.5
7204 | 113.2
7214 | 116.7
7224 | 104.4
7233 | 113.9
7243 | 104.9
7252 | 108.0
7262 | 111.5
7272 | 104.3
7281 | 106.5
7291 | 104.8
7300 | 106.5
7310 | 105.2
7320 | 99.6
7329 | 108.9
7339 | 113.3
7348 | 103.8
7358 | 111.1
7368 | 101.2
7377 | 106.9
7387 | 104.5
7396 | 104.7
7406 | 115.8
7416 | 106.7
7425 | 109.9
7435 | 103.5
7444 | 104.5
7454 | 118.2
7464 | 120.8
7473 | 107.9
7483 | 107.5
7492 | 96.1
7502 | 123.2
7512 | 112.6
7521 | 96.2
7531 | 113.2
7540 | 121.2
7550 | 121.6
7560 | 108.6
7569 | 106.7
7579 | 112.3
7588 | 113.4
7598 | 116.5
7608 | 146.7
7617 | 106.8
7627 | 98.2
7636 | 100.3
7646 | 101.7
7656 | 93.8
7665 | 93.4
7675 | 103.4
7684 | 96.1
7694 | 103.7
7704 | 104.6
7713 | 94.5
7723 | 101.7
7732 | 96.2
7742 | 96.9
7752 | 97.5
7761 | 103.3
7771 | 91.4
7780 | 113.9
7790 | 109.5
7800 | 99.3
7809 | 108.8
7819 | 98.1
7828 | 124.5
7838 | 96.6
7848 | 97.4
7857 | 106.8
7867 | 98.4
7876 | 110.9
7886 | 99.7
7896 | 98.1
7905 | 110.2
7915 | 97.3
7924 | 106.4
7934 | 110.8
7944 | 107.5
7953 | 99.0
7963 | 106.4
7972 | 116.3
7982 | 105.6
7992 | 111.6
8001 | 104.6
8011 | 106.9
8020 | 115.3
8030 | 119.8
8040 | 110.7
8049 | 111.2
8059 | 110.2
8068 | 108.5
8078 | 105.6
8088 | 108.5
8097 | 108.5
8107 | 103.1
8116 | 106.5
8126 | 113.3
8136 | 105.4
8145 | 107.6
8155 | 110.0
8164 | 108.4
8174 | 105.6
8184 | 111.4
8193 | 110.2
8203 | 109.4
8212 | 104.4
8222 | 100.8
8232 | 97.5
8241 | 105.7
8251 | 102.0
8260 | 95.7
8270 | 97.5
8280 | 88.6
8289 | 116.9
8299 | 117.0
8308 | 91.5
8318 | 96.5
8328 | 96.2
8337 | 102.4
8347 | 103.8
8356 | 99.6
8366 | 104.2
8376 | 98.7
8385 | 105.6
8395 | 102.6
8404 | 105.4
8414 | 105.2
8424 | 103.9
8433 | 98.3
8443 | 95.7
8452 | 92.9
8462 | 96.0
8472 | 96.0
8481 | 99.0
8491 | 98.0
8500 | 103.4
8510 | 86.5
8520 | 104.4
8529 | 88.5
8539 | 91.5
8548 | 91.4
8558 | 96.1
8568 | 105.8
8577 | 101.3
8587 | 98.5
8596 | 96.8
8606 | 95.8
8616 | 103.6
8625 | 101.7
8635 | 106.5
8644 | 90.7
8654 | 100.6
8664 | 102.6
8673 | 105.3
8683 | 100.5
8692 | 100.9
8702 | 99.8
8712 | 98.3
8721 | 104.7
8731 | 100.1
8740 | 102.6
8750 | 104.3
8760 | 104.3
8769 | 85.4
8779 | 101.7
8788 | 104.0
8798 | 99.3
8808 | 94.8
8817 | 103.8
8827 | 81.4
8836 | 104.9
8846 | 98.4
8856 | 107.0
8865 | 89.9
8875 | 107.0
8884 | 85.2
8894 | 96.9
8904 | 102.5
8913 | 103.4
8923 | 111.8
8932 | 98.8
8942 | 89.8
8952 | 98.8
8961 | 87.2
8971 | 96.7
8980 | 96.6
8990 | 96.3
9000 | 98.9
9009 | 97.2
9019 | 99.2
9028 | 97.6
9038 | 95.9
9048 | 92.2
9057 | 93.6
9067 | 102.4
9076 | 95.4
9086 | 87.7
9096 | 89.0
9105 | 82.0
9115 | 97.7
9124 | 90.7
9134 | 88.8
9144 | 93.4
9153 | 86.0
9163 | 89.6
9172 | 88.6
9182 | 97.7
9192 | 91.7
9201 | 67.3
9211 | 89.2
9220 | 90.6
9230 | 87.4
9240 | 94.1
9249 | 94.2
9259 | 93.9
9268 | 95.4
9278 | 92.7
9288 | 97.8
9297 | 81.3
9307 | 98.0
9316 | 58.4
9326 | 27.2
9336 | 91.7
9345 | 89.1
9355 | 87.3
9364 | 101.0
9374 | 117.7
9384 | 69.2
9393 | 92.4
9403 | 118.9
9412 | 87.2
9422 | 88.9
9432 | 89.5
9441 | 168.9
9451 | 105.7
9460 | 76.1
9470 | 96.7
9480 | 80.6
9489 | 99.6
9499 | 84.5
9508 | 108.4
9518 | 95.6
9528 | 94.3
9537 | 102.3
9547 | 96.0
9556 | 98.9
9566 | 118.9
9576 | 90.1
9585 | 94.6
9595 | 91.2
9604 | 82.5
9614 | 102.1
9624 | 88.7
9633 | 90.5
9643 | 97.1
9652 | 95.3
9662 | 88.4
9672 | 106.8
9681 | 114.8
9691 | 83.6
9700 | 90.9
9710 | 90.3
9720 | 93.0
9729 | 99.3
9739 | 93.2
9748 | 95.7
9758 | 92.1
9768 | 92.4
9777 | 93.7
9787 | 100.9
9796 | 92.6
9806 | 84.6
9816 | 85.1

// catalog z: 0.08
